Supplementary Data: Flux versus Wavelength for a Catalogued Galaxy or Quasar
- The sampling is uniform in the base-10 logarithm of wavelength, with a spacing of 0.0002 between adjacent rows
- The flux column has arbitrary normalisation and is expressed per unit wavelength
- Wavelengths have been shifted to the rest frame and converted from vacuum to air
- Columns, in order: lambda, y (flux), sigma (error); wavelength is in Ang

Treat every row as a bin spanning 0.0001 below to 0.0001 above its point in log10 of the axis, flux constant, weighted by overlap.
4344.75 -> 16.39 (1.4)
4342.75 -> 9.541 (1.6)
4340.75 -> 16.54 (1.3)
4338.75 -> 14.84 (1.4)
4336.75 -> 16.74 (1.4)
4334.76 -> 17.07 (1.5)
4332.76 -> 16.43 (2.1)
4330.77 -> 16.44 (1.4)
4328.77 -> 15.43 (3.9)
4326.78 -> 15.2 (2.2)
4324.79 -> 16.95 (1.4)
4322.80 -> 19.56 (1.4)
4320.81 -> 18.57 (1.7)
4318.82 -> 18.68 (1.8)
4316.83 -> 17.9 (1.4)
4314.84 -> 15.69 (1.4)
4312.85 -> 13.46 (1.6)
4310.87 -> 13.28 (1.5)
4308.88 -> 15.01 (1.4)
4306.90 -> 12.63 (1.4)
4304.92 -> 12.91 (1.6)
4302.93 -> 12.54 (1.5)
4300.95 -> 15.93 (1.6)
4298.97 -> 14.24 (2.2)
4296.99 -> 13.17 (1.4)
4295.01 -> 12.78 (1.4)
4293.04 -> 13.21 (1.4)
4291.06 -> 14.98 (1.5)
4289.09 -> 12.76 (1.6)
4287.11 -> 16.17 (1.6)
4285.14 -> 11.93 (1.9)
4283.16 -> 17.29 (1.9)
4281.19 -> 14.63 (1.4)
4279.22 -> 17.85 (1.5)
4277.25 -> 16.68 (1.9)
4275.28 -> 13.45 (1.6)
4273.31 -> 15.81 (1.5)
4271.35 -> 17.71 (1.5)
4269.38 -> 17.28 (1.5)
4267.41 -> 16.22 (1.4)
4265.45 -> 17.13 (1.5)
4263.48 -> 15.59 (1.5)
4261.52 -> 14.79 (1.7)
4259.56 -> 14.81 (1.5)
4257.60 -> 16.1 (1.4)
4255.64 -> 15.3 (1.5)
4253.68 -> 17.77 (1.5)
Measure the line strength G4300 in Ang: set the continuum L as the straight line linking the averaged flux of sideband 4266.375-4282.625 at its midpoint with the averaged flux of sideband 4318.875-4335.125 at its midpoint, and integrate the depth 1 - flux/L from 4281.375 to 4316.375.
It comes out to 5.4 Ang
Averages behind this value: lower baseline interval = 16.2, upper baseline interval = 17.1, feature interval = 14.1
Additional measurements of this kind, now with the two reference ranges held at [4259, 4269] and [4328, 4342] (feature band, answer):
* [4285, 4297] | 1.7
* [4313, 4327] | -1.2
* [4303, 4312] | 1.5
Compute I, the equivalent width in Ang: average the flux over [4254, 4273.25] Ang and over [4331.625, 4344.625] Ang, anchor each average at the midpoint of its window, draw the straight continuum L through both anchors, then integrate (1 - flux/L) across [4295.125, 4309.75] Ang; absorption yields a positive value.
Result 1.9 Ang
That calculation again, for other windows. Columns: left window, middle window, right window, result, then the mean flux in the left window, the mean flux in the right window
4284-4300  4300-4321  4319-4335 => 0.7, 13.7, 17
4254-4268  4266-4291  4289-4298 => -1.9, 15.8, 13.5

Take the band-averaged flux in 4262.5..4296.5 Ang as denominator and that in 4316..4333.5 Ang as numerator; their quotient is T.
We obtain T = 1.12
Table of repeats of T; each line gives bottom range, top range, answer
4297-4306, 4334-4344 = 1.08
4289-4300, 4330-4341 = 1.20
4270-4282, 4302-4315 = 0.84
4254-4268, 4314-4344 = 1.04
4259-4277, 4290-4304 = 0.87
